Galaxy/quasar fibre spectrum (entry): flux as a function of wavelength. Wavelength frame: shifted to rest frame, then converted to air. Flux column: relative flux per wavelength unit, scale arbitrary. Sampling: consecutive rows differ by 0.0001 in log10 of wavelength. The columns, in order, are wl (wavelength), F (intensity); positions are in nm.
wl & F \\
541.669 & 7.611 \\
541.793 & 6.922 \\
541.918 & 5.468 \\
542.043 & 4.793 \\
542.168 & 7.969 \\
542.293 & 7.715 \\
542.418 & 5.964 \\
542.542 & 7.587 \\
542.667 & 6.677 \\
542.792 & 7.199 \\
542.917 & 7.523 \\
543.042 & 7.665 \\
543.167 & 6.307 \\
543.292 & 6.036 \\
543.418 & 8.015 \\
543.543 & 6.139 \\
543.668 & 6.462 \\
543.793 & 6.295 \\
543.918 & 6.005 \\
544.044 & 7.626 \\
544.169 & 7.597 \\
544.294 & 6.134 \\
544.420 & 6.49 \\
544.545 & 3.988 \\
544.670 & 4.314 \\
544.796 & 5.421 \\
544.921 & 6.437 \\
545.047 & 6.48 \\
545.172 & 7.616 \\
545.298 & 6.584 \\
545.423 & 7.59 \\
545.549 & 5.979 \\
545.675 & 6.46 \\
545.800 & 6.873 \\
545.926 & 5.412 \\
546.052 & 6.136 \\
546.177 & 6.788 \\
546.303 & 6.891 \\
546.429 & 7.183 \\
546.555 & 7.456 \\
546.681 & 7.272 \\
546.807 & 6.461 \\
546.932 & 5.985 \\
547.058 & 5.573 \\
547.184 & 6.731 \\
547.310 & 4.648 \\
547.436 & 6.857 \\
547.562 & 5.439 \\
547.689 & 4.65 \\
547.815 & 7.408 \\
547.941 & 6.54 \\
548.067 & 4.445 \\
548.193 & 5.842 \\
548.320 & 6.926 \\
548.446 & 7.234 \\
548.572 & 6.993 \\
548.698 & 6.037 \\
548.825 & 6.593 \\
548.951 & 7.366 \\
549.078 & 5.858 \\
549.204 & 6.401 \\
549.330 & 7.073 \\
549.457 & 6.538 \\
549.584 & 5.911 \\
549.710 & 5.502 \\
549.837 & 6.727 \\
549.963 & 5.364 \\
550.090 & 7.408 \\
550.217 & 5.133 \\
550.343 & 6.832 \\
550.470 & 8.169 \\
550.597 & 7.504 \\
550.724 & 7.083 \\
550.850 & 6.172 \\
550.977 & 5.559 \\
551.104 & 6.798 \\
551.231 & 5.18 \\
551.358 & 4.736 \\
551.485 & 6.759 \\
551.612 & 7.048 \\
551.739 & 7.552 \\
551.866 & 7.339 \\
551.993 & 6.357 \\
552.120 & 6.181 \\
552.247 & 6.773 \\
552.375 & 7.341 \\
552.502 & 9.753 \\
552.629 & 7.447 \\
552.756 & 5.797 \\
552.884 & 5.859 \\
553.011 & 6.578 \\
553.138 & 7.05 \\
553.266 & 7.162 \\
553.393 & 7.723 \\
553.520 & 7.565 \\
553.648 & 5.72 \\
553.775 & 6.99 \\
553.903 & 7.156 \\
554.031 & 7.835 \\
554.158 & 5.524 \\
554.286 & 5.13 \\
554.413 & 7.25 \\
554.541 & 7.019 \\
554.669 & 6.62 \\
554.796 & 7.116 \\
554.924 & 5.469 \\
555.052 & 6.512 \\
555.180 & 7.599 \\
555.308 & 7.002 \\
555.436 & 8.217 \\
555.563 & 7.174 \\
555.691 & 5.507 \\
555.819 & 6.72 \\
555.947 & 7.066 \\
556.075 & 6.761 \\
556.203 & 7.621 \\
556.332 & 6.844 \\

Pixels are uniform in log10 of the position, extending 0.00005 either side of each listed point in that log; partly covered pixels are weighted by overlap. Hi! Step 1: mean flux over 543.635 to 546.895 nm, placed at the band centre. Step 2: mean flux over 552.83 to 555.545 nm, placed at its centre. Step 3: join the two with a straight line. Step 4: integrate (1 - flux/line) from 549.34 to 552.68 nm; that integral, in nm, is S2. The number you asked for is 0.02 nm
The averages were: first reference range 6.46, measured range 6.66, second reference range 6.83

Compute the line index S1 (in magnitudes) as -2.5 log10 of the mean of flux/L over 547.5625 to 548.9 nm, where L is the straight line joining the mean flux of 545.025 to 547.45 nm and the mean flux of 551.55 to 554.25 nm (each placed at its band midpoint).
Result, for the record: 0.07 mag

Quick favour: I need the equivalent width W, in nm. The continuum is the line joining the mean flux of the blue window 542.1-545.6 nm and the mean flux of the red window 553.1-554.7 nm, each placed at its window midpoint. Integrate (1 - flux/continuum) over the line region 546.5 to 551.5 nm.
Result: 0.30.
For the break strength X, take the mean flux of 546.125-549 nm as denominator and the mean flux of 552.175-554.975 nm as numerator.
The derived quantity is 1.07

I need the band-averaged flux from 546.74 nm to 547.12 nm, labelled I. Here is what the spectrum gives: 6.03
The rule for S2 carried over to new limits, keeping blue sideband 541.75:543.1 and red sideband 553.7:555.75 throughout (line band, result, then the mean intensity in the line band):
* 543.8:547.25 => 0.207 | 6.42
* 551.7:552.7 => -0.081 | 7.33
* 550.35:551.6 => 0.056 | 6.48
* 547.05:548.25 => 0.174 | 5.82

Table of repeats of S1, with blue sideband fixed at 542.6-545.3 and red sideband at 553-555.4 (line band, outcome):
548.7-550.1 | 0.048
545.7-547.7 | 0.044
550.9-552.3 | 0.058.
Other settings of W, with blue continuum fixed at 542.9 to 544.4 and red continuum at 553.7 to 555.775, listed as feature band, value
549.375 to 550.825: 0.04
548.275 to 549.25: 0.01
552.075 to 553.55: -0.08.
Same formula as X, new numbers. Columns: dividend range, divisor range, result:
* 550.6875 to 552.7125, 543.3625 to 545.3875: 1.06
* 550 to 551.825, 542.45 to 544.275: 0.95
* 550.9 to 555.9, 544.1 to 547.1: 1.06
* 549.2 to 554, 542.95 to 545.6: 1.04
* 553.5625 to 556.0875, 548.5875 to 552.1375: 1.04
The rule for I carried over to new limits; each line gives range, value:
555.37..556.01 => 6.94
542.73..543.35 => 6.95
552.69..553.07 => 6.08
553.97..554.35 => 6.17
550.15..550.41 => 6.03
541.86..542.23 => 6.08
